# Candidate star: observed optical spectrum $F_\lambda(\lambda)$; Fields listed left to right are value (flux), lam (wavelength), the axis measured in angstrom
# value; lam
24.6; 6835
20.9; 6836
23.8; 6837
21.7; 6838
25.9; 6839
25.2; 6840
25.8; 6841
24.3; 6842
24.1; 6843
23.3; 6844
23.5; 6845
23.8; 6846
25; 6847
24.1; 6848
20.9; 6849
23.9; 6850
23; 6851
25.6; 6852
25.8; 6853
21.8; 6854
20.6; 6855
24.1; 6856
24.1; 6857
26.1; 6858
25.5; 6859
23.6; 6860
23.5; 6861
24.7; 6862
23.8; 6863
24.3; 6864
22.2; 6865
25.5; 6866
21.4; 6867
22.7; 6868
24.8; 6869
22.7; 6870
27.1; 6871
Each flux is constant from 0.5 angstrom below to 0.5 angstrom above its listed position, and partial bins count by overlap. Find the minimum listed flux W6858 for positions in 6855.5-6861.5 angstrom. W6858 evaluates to 23.5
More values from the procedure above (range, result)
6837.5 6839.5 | 21.7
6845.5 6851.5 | 20.9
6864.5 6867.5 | 21.4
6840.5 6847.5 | 23.3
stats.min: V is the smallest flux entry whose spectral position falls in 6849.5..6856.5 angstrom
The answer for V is 20.6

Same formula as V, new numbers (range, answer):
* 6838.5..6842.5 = 24.3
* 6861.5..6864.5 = 23.8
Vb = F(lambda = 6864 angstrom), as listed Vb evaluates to 24.3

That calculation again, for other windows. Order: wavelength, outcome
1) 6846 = 23.8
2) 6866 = 25.5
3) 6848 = 24.1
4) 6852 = 25.6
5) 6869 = 24.8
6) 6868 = 22.7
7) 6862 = 24.7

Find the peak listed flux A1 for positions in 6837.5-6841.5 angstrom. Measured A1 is 25.9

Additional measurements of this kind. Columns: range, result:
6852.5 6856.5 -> 25.8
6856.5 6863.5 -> 26.1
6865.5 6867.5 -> 25.5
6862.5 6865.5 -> 24.3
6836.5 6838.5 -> 23.8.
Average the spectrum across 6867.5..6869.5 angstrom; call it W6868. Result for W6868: 23.8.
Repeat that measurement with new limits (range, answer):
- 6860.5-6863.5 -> 24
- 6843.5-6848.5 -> 23.9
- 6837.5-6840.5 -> 24.3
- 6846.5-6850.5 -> 23.5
